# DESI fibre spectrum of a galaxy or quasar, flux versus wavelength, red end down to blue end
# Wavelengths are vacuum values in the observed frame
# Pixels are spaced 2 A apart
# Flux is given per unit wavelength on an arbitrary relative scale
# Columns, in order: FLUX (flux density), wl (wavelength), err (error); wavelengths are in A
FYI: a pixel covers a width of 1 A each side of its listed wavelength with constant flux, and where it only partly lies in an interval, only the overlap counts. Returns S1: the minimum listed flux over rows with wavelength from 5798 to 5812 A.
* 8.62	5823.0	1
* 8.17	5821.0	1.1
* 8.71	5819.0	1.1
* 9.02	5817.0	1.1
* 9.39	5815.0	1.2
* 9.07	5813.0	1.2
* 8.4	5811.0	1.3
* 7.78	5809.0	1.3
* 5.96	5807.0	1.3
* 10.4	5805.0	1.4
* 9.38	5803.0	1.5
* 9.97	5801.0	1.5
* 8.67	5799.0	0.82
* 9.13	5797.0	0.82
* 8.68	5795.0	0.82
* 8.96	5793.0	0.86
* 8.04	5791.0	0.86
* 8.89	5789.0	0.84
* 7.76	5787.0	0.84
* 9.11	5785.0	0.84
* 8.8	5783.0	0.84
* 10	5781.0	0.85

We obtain 5.96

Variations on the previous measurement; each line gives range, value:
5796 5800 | 8.67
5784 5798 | 7.76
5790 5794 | 8.04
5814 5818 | 9.02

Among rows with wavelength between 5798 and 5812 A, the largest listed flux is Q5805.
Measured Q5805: 10.4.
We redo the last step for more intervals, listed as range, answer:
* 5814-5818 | 9.39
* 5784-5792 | 9.11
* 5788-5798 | 9.13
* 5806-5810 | 7.78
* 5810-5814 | 9.07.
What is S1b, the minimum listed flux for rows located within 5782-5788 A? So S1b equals 7.76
